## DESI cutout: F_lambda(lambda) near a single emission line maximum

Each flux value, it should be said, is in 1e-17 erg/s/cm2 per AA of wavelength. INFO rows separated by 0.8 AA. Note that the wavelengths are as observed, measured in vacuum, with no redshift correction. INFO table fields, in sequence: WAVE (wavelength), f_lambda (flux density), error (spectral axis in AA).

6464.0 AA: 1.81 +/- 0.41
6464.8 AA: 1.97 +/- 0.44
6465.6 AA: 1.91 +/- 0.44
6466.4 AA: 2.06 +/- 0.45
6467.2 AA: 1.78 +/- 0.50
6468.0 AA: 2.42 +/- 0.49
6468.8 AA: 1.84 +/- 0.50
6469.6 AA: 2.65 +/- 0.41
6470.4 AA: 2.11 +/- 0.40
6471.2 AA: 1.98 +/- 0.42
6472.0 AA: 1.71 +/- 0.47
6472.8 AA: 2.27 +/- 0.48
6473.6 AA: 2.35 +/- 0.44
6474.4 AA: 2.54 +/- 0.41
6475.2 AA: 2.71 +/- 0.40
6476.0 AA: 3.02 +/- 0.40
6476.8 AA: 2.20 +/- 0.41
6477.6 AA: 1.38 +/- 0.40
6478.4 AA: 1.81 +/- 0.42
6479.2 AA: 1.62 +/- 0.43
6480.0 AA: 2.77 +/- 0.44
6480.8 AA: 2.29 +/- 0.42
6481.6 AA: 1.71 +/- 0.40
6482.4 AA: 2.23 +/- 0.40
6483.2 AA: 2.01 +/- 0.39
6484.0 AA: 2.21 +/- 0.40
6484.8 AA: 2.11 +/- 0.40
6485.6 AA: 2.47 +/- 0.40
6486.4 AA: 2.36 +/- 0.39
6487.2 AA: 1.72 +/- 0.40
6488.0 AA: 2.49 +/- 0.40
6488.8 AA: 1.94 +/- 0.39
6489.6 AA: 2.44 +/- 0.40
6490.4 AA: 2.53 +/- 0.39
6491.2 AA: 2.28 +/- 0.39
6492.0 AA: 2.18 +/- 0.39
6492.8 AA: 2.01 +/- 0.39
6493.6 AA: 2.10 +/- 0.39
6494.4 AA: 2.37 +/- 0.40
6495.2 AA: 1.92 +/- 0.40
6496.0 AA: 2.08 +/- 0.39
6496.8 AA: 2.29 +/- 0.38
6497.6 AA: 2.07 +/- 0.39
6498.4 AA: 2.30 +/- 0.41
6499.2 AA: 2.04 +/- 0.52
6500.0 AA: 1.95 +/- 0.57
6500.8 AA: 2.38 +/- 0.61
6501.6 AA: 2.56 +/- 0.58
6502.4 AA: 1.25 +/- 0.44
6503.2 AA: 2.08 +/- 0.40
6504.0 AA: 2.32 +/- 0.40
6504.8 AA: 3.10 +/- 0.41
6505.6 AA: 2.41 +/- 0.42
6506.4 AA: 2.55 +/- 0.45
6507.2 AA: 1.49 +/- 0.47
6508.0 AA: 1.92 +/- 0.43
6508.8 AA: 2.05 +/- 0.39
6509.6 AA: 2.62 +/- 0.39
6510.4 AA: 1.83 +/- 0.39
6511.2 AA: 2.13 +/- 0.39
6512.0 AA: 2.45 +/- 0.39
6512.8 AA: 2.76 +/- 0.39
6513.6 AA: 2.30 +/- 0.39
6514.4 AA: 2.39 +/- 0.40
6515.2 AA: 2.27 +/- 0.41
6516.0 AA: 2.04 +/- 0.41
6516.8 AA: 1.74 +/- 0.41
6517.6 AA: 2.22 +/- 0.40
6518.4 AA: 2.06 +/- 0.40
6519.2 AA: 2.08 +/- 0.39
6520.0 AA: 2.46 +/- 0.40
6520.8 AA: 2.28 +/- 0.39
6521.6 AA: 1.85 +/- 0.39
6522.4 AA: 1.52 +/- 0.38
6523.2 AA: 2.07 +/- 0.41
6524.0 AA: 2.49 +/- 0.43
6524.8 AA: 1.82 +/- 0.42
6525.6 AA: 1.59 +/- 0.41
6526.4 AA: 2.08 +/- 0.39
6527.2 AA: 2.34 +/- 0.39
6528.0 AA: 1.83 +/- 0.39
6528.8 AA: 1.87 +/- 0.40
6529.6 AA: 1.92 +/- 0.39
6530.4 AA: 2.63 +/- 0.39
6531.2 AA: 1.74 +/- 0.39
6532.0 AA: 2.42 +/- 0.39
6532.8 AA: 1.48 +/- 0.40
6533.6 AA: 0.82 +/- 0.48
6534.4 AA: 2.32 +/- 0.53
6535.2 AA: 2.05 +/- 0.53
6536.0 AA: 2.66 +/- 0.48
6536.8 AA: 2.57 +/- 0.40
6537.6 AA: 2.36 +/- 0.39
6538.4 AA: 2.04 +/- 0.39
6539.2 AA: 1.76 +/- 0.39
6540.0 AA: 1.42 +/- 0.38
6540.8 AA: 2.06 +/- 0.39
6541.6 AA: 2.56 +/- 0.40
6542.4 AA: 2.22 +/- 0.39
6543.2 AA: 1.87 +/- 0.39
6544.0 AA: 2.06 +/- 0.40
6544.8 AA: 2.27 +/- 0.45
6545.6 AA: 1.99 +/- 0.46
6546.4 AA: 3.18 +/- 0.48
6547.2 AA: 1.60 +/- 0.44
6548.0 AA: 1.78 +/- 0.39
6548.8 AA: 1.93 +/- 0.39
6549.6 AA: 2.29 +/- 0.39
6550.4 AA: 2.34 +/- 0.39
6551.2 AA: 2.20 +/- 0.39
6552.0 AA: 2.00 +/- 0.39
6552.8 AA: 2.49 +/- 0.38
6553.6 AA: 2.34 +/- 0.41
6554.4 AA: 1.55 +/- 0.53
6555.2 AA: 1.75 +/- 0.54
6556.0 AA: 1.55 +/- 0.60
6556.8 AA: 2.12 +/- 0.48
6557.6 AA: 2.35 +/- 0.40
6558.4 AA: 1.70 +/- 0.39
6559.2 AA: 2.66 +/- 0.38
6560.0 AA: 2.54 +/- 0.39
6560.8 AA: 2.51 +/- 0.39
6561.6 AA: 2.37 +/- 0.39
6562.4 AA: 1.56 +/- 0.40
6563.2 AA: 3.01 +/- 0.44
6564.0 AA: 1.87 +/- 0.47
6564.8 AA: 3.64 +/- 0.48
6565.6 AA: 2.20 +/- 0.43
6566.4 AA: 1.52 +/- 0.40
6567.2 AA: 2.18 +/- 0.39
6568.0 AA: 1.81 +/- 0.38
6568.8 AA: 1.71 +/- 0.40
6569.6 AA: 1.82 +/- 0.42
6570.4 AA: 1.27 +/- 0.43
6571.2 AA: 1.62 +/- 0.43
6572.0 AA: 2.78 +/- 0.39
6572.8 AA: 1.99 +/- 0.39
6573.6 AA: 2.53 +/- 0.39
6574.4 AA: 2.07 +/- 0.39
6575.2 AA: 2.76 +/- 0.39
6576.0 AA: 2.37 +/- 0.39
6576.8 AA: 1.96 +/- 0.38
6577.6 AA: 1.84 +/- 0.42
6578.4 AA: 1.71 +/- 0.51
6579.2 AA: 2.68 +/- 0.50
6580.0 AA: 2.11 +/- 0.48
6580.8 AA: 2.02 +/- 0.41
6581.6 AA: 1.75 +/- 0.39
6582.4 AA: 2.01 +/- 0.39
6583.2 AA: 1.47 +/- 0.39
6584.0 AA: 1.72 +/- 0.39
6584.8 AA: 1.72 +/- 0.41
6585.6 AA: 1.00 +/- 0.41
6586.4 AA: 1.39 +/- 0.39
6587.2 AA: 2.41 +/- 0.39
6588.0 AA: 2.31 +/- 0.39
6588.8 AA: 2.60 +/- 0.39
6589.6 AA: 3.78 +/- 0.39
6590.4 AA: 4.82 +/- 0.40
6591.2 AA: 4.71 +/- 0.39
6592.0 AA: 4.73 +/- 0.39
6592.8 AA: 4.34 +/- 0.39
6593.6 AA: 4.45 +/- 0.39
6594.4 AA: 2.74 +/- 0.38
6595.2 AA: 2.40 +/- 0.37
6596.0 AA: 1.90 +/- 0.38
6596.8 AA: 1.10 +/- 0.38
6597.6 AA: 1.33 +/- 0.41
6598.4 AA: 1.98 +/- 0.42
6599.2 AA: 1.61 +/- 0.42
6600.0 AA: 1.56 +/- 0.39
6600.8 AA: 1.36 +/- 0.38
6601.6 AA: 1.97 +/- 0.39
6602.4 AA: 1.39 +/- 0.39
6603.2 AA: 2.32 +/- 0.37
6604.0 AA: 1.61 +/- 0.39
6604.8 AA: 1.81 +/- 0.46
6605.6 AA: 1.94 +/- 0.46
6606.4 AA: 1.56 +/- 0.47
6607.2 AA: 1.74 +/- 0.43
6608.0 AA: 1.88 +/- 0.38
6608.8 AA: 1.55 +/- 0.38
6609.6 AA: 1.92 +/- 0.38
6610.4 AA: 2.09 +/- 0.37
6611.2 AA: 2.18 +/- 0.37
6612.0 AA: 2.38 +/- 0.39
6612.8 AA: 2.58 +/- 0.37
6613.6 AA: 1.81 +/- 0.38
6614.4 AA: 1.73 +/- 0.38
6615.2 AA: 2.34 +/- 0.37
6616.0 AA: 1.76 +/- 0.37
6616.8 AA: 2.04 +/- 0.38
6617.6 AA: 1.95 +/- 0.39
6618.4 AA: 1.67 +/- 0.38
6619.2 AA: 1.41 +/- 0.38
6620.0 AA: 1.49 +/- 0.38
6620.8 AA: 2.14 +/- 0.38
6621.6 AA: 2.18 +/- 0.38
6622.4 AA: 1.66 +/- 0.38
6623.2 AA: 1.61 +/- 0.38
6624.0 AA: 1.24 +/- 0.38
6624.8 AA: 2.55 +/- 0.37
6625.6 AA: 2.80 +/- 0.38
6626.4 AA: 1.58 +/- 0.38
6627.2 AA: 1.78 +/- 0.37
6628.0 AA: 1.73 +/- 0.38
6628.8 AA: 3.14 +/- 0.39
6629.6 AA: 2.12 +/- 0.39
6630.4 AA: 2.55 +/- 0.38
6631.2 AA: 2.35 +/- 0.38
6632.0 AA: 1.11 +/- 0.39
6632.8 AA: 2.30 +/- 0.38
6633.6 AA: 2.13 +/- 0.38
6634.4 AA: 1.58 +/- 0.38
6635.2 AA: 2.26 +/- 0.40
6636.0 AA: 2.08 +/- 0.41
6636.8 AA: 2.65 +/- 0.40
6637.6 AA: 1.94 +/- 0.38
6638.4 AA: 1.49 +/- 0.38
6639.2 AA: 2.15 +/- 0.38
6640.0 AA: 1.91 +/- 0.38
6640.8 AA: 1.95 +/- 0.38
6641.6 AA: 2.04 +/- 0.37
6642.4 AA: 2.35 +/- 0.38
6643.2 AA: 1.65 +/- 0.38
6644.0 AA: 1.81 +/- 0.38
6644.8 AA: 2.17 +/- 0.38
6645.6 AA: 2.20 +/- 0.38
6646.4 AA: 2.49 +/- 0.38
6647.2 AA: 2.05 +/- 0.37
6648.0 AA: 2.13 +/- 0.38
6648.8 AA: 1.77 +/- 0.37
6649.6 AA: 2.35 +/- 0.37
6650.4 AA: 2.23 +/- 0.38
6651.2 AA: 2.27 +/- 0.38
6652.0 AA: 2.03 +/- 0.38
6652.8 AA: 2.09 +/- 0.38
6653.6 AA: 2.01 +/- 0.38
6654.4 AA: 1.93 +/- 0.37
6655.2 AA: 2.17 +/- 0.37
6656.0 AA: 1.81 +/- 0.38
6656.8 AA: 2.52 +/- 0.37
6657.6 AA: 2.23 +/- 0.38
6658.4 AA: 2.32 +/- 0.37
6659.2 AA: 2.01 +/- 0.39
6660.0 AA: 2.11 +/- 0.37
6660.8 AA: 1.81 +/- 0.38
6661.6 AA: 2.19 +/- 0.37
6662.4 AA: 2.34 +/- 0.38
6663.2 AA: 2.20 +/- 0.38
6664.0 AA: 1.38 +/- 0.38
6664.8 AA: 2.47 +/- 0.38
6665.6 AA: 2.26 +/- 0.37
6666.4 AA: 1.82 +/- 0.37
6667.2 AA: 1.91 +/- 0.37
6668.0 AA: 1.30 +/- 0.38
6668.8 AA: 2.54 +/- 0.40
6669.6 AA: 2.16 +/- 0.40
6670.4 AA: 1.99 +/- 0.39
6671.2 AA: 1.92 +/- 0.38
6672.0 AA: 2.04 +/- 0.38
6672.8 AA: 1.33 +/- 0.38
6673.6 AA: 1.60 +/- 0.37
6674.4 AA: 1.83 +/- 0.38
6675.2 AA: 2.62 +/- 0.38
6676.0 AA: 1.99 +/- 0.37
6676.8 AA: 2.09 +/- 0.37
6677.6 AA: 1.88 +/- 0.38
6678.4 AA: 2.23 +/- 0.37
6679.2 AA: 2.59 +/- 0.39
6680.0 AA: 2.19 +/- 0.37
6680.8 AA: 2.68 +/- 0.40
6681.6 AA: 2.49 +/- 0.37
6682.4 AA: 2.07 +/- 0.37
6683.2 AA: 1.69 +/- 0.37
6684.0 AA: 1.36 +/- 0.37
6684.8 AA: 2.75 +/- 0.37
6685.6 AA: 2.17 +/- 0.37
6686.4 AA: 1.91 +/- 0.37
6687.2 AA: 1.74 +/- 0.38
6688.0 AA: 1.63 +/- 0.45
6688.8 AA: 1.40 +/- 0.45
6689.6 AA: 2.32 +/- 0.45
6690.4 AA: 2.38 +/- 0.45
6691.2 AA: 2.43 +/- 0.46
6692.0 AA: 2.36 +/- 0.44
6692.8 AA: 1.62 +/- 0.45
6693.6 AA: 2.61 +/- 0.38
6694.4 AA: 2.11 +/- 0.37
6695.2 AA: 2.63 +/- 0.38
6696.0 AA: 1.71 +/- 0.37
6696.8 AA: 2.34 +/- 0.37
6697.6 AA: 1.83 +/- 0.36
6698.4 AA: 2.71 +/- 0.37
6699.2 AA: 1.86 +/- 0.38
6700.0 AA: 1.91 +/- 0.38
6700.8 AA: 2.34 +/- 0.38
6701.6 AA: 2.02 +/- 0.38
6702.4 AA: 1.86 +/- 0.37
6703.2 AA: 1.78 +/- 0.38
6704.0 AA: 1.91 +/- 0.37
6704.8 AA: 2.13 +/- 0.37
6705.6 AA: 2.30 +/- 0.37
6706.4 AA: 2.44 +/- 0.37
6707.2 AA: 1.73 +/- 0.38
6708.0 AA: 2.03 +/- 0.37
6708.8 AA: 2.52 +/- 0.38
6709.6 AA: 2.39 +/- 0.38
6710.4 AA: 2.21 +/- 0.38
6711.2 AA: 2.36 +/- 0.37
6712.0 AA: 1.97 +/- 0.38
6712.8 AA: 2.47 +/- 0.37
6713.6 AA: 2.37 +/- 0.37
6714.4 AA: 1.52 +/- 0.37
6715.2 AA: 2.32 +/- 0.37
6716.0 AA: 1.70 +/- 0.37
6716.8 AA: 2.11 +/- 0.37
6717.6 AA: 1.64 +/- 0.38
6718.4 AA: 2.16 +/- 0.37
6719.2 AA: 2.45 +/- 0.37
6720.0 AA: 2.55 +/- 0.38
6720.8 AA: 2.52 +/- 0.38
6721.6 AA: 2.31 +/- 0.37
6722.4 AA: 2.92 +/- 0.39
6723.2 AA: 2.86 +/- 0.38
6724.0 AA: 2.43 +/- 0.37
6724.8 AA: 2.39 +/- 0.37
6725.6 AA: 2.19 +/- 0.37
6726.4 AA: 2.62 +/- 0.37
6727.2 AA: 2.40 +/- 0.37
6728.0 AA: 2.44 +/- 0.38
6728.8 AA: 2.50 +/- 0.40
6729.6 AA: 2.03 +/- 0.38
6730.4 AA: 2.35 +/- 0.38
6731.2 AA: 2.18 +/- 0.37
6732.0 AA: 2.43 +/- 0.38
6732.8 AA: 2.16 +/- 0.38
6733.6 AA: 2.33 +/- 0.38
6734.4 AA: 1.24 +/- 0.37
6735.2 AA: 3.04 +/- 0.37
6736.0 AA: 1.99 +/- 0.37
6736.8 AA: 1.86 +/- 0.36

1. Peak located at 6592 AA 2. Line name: H-beta 4861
